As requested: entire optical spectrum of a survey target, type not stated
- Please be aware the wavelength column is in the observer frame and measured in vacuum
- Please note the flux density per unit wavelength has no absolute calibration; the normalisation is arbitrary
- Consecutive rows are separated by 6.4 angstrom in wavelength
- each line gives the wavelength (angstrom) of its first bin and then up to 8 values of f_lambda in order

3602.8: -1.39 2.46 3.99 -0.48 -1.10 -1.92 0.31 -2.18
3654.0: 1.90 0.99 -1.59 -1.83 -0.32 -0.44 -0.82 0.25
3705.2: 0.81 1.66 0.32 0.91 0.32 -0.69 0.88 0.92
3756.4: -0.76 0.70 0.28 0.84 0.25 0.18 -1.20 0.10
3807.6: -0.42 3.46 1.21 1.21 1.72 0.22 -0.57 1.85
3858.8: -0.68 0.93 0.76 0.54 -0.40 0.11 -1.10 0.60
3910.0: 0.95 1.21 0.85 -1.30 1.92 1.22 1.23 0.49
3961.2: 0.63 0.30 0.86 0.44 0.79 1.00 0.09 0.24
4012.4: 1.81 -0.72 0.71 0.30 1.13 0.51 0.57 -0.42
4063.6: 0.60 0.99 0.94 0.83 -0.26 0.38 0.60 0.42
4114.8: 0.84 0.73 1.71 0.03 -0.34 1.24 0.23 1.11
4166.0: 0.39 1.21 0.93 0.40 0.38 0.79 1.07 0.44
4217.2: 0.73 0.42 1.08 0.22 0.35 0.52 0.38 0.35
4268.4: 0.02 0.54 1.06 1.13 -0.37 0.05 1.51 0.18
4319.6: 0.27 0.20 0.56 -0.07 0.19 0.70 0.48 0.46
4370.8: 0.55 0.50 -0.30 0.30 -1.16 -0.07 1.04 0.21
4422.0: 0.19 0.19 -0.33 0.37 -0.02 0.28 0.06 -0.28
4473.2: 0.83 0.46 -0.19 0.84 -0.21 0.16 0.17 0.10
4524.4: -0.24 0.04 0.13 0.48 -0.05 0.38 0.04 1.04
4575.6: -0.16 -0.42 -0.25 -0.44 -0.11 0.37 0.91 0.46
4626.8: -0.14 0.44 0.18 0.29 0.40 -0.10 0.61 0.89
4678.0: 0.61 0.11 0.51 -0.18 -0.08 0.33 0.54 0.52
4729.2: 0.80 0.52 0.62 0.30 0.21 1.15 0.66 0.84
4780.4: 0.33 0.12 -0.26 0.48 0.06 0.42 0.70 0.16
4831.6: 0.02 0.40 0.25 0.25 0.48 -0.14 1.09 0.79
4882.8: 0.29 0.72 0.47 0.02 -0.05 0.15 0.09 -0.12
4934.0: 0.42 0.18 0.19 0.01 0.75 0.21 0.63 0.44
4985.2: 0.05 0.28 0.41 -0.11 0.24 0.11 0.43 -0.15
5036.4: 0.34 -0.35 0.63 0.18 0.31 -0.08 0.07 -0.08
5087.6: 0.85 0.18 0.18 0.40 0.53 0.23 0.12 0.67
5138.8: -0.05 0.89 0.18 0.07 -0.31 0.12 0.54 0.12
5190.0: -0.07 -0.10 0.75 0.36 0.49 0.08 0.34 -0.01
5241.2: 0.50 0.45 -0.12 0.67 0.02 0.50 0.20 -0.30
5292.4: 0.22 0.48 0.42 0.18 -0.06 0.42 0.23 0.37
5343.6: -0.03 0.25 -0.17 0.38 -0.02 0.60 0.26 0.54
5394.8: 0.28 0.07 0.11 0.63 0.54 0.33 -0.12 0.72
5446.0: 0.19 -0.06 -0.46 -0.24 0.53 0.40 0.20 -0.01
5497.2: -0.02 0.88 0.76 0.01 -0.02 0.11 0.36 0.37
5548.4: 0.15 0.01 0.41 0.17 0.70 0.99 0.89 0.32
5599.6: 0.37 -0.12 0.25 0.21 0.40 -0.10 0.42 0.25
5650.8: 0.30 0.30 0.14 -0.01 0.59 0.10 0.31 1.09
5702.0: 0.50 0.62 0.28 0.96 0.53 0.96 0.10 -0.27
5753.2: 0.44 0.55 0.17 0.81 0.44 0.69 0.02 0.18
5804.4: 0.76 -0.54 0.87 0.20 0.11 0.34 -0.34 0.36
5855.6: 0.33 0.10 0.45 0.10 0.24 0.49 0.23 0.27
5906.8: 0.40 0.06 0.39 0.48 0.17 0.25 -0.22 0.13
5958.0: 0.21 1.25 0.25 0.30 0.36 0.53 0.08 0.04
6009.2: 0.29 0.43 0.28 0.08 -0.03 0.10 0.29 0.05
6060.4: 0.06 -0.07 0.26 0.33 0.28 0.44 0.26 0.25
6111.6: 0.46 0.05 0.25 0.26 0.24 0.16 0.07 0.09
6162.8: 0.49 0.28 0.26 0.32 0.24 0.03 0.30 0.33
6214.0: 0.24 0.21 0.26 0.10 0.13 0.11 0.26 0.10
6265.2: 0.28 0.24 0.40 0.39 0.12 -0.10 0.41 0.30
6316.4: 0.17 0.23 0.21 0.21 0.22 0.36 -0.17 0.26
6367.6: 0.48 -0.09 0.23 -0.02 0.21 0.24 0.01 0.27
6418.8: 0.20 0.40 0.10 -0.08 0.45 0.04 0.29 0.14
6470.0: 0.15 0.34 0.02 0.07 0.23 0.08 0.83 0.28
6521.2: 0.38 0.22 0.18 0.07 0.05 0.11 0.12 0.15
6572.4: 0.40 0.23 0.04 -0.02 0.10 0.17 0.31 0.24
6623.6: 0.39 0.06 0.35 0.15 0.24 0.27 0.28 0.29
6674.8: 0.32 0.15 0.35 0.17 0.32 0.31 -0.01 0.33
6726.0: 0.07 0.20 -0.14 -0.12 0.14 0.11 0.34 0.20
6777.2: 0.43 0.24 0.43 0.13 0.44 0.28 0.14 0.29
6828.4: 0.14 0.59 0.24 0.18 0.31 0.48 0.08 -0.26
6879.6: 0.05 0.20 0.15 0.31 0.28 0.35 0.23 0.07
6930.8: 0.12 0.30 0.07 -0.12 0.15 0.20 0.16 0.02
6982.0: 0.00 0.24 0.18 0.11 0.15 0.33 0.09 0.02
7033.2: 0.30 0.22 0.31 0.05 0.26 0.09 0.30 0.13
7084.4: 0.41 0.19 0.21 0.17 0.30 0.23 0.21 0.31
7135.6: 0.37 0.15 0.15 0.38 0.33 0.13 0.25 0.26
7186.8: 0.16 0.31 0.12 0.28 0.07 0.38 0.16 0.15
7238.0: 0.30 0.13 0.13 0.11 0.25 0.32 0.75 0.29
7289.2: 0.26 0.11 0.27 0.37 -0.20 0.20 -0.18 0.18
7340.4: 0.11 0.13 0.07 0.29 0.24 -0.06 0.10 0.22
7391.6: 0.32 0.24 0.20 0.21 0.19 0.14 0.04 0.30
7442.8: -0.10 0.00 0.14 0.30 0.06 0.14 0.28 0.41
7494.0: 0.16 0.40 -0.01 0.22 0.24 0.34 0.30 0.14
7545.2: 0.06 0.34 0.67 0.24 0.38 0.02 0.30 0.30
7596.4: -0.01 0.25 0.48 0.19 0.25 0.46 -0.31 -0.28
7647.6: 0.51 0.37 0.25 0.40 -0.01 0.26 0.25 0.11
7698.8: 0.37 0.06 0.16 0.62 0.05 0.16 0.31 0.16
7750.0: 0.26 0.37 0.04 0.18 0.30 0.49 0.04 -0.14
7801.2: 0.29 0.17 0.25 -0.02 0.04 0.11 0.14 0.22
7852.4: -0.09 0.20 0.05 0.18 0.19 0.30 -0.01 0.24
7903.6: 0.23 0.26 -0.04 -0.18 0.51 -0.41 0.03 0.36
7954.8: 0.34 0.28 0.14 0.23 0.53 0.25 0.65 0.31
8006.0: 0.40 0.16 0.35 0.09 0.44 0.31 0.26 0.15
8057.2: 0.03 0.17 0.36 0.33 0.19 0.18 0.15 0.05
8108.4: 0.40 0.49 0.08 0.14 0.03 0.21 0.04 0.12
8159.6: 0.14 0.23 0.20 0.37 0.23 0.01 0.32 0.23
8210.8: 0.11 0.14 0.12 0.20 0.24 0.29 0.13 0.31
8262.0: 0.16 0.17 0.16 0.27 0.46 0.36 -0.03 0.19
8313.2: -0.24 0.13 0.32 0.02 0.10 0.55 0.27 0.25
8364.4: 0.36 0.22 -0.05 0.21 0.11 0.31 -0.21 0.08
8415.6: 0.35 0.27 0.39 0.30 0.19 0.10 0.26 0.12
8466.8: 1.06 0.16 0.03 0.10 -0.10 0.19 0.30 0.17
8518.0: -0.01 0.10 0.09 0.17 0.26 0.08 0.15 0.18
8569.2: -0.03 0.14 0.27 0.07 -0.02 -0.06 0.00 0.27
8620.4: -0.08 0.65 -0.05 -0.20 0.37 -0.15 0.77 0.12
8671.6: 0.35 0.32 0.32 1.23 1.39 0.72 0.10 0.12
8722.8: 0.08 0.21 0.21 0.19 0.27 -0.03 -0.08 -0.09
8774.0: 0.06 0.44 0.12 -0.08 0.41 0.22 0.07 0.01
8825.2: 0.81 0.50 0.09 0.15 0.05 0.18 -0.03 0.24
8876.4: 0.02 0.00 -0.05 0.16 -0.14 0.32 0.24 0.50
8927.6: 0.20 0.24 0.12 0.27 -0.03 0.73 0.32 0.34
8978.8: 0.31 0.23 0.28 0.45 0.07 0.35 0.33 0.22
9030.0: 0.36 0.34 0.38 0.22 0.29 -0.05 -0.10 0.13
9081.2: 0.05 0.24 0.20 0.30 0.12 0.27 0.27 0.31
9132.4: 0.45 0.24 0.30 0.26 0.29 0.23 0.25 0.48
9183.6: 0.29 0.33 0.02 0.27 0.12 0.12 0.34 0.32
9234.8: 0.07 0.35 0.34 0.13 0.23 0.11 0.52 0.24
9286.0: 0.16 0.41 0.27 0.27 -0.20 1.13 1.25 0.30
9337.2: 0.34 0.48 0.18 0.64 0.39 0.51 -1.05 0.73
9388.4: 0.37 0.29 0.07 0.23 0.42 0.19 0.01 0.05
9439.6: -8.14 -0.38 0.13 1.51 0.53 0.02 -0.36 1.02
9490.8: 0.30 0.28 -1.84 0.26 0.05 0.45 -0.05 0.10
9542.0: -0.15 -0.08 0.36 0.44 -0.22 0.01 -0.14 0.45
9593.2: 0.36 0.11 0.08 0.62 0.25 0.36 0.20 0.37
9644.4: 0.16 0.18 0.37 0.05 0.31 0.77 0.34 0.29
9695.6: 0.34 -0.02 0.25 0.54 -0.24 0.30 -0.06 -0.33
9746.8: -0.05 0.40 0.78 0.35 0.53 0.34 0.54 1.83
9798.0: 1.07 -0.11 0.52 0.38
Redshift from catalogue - 1.33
